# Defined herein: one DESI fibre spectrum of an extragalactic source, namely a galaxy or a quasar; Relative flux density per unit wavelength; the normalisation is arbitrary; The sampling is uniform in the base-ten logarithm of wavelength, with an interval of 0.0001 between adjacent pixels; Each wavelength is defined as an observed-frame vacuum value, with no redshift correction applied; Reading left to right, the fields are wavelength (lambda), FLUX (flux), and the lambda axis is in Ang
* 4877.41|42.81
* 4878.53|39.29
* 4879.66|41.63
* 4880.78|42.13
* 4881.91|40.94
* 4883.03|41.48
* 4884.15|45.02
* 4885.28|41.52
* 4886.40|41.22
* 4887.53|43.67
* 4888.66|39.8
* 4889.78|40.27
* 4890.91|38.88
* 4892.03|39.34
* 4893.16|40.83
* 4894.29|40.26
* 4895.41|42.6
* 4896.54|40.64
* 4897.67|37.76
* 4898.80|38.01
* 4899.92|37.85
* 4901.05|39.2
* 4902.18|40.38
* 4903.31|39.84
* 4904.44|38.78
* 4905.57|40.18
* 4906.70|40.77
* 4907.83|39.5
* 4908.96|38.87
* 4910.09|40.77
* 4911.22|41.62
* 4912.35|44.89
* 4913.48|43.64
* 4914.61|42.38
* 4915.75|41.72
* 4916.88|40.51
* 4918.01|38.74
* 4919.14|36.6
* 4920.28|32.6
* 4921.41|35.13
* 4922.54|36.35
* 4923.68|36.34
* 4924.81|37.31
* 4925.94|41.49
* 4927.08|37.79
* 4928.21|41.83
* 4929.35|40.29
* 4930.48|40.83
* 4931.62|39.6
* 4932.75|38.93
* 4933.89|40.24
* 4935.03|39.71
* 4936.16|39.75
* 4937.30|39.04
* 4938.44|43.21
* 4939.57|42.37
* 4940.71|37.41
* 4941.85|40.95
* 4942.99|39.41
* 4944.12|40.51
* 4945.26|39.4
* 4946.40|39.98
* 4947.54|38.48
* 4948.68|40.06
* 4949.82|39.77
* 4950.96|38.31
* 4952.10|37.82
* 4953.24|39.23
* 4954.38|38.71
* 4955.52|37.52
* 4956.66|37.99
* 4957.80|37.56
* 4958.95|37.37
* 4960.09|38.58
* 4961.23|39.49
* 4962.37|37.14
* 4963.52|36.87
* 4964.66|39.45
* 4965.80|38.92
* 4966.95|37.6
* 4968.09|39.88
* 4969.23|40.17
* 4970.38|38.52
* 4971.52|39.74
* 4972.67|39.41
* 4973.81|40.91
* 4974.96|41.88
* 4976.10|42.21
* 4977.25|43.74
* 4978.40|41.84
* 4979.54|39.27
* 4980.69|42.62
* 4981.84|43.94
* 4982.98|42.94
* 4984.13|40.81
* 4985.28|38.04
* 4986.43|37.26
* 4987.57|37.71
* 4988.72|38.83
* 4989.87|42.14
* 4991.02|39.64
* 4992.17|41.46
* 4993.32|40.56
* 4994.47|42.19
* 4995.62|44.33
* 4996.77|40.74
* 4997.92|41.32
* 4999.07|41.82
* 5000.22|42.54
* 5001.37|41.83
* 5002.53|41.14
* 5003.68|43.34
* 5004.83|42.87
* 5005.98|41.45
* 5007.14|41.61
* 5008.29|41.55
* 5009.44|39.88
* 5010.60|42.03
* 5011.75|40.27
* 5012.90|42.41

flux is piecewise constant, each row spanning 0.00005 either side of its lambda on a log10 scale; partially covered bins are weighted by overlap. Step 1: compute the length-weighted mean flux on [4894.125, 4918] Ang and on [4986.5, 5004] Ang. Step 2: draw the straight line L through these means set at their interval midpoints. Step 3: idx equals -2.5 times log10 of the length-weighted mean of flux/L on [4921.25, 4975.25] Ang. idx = 0.04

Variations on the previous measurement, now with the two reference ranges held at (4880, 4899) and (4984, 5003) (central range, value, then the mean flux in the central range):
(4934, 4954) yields 0.03 mag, 39.7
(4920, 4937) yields 0.06 mag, 38.7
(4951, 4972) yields 0.06 mag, 38.5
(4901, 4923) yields 0.03 mag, 39.6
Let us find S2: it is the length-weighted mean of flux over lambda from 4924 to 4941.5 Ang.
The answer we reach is 40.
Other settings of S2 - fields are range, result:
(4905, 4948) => 39.7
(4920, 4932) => 38.3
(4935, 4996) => 39.9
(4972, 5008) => 41.3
